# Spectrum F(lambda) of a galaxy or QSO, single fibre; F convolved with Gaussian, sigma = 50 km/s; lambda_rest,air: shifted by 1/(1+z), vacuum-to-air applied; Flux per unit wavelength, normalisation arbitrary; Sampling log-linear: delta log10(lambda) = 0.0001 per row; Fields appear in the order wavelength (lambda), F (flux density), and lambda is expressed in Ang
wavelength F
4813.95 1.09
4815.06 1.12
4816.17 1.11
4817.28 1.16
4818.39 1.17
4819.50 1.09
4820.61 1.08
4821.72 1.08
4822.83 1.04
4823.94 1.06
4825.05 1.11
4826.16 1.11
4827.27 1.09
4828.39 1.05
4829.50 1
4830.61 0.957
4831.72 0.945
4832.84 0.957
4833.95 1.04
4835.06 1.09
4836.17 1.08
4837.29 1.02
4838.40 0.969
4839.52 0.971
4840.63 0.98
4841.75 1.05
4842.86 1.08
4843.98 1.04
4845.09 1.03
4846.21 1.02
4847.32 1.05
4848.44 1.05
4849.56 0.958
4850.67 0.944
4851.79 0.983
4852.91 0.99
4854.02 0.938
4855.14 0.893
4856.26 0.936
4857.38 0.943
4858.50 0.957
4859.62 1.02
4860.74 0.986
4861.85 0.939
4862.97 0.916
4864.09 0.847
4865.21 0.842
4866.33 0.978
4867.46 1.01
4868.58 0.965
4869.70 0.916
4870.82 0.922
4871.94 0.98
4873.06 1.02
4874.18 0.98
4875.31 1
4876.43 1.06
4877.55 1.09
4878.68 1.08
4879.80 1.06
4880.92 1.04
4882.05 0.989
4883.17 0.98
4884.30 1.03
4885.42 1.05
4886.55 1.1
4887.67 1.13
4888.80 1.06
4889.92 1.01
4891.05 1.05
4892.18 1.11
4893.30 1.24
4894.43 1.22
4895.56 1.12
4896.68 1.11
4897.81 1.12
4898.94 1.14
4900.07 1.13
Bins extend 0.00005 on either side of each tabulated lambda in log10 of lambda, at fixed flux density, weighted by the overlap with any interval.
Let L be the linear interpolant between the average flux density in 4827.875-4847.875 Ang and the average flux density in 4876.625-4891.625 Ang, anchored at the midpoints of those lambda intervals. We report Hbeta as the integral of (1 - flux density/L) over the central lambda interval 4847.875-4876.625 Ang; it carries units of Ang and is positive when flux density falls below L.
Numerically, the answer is 2.1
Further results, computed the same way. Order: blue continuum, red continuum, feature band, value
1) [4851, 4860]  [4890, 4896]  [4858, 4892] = 1.5 Ang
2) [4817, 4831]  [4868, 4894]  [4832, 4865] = 2.3 Ang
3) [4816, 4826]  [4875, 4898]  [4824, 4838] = 0.8 Ang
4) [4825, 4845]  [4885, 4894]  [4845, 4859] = 1.0 Ang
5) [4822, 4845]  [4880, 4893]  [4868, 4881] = 0.5 Ang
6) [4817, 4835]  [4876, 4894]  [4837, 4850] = 0.5 Ang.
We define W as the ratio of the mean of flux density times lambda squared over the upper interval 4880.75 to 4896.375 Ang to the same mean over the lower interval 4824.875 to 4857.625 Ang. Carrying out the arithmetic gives 1.09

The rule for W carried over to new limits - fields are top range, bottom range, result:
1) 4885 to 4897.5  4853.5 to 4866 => 1.21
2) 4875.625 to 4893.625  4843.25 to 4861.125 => 1.10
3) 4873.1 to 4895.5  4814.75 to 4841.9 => 1.04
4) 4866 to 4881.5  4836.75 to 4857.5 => 1.03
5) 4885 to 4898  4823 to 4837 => 1.09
